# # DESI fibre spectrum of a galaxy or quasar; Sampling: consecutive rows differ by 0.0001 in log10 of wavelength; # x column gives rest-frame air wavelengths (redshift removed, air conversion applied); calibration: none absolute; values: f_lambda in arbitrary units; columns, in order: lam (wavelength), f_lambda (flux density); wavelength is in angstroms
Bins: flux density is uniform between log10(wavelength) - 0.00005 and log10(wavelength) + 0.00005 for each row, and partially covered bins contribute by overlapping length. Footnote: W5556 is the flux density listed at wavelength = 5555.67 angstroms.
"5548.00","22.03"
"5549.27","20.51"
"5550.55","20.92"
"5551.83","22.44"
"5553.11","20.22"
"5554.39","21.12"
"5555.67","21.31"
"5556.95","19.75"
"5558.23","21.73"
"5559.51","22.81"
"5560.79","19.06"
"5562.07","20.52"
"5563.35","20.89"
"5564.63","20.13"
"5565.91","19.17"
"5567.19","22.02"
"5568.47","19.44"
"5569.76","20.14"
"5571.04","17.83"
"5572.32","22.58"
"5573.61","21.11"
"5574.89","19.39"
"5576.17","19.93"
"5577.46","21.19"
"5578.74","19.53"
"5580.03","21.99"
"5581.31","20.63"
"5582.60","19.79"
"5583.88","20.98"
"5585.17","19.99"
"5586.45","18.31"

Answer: 21.31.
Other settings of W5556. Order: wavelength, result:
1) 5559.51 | 22.81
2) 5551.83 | 22.44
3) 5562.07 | 20.52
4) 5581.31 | 20.63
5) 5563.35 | 20.89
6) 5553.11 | 20.22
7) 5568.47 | 19.44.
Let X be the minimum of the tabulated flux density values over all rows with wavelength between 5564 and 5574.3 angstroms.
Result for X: 17.83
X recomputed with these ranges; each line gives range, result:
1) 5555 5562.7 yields 19.06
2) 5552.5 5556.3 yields 20.22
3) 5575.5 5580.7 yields 19.53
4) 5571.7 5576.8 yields 19.39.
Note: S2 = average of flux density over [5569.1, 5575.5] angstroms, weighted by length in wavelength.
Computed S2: 20.2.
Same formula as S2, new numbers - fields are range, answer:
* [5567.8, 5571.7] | 19.2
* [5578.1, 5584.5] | 20.6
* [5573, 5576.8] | 20.2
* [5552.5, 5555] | 20.7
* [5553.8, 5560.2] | 21.3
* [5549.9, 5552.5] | 21.6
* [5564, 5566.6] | 19.7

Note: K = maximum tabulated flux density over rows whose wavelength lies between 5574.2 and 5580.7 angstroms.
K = 21.99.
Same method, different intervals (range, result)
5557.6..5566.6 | 22.81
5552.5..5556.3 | 21.31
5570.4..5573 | 22.58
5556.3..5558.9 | 21.73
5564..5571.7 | 22.02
